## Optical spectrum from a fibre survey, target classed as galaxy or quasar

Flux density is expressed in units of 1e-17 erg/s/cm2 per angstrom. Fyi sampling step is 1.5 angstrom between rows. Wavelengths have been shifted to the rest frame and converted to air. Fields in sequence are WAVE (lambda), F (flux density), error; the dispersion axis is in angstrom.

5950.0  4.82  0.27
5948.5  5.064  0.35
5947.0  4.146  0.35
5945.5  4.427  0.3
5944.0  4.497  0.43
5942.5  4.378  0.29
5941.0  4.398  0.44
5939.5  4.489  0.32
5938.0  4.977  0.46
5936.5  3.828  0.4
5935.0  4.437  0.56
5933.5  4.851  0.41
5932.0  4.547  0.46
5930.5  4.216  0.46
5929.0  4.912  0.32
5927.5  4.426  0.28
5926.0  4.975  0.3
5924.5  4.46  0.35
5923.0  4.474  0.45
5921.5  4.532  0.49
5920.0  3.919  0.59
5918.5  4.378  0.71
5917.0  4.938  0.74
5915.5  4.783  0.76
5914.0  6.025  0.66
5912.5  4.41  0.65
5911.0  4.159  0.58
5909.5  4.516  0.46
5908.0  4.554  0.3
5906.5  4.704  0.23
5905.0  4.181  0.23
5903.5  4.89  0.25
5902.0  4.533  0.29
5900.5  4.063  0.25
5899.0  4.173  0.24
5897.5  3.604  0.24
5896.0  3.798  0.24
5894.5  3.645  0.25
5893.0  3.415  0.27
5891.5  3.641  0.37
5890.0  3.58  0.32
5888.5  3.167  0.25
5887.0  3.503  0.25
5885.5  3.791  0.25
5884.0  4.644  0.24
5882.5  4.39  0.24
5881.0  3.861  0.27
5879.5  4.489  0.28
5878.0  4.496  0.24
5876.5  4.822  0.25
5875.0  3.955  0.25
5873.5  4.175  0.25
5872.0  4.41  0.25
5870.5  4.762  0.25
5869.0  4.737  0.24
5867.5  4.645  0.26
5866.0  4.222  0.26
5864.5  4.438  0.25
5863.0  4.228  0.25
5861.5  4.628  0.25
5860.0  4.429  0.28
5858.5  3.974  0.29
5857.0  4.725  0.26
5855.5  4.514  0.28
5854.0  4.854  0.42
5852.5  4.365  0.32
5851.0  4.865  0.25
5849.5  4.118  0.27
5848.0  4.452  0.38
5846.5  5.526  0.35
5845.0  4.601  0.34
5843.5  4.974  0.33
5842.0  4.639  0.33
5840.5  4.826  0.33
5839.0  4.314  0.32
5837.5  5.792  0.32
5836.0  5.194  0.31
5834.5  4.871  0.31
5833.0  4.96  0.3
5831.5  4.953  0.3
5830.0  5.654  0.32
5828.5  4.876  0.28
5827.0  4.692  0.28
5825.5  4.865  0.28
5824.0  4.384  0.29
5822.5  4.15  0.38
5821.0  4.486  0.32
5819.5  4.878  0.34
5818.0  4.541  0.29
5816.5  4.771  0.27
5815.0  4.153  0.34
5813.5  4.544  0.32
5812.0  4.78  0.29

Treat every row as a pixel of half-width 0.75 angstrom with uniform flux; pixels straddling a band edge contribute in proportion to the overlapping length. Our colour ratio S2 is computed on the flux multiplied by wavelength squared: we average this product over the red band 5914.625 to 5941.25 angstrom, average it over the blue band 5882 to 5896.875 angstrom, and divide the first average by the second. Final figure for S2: 1.23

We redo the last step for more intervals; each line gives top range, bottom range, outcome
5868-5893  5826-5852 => 0.86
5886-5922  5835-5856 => 0.90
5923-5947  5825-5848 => 0.94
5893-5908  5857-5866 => 0.97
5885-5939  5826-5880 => 0.94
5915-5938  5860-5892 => 1.09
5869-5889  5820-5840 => 0.88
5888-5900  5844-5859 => 0.80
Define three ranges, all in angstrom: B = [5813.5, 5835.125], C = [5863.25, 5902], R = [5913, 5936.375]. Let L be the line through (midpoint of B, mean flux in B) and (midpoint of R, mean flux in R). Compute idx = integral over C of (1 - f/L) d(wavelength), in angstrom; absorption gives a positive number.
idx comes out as 4.7 angstrom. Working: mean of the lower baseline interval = 4.72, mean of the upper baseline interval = 4.63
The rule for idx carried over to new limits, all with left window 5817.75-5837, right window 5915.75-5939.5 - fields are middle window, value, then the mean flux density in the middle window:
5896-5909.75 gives 0.8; 4.32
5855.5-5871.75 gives 0.8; 4.48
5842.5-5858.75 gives 0.4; 4.65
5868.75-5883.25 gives 0.9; 4.4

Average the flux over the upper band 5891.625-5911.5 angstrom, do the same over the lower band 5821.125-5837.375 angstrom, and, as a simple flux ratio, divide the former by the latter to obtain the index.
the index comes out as 0.85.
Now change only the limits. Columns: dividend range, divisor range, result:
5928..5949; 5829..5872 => 0.95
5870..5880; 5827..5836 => 0.88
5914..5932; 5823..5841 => 0.93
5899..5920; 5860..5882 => 1.04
